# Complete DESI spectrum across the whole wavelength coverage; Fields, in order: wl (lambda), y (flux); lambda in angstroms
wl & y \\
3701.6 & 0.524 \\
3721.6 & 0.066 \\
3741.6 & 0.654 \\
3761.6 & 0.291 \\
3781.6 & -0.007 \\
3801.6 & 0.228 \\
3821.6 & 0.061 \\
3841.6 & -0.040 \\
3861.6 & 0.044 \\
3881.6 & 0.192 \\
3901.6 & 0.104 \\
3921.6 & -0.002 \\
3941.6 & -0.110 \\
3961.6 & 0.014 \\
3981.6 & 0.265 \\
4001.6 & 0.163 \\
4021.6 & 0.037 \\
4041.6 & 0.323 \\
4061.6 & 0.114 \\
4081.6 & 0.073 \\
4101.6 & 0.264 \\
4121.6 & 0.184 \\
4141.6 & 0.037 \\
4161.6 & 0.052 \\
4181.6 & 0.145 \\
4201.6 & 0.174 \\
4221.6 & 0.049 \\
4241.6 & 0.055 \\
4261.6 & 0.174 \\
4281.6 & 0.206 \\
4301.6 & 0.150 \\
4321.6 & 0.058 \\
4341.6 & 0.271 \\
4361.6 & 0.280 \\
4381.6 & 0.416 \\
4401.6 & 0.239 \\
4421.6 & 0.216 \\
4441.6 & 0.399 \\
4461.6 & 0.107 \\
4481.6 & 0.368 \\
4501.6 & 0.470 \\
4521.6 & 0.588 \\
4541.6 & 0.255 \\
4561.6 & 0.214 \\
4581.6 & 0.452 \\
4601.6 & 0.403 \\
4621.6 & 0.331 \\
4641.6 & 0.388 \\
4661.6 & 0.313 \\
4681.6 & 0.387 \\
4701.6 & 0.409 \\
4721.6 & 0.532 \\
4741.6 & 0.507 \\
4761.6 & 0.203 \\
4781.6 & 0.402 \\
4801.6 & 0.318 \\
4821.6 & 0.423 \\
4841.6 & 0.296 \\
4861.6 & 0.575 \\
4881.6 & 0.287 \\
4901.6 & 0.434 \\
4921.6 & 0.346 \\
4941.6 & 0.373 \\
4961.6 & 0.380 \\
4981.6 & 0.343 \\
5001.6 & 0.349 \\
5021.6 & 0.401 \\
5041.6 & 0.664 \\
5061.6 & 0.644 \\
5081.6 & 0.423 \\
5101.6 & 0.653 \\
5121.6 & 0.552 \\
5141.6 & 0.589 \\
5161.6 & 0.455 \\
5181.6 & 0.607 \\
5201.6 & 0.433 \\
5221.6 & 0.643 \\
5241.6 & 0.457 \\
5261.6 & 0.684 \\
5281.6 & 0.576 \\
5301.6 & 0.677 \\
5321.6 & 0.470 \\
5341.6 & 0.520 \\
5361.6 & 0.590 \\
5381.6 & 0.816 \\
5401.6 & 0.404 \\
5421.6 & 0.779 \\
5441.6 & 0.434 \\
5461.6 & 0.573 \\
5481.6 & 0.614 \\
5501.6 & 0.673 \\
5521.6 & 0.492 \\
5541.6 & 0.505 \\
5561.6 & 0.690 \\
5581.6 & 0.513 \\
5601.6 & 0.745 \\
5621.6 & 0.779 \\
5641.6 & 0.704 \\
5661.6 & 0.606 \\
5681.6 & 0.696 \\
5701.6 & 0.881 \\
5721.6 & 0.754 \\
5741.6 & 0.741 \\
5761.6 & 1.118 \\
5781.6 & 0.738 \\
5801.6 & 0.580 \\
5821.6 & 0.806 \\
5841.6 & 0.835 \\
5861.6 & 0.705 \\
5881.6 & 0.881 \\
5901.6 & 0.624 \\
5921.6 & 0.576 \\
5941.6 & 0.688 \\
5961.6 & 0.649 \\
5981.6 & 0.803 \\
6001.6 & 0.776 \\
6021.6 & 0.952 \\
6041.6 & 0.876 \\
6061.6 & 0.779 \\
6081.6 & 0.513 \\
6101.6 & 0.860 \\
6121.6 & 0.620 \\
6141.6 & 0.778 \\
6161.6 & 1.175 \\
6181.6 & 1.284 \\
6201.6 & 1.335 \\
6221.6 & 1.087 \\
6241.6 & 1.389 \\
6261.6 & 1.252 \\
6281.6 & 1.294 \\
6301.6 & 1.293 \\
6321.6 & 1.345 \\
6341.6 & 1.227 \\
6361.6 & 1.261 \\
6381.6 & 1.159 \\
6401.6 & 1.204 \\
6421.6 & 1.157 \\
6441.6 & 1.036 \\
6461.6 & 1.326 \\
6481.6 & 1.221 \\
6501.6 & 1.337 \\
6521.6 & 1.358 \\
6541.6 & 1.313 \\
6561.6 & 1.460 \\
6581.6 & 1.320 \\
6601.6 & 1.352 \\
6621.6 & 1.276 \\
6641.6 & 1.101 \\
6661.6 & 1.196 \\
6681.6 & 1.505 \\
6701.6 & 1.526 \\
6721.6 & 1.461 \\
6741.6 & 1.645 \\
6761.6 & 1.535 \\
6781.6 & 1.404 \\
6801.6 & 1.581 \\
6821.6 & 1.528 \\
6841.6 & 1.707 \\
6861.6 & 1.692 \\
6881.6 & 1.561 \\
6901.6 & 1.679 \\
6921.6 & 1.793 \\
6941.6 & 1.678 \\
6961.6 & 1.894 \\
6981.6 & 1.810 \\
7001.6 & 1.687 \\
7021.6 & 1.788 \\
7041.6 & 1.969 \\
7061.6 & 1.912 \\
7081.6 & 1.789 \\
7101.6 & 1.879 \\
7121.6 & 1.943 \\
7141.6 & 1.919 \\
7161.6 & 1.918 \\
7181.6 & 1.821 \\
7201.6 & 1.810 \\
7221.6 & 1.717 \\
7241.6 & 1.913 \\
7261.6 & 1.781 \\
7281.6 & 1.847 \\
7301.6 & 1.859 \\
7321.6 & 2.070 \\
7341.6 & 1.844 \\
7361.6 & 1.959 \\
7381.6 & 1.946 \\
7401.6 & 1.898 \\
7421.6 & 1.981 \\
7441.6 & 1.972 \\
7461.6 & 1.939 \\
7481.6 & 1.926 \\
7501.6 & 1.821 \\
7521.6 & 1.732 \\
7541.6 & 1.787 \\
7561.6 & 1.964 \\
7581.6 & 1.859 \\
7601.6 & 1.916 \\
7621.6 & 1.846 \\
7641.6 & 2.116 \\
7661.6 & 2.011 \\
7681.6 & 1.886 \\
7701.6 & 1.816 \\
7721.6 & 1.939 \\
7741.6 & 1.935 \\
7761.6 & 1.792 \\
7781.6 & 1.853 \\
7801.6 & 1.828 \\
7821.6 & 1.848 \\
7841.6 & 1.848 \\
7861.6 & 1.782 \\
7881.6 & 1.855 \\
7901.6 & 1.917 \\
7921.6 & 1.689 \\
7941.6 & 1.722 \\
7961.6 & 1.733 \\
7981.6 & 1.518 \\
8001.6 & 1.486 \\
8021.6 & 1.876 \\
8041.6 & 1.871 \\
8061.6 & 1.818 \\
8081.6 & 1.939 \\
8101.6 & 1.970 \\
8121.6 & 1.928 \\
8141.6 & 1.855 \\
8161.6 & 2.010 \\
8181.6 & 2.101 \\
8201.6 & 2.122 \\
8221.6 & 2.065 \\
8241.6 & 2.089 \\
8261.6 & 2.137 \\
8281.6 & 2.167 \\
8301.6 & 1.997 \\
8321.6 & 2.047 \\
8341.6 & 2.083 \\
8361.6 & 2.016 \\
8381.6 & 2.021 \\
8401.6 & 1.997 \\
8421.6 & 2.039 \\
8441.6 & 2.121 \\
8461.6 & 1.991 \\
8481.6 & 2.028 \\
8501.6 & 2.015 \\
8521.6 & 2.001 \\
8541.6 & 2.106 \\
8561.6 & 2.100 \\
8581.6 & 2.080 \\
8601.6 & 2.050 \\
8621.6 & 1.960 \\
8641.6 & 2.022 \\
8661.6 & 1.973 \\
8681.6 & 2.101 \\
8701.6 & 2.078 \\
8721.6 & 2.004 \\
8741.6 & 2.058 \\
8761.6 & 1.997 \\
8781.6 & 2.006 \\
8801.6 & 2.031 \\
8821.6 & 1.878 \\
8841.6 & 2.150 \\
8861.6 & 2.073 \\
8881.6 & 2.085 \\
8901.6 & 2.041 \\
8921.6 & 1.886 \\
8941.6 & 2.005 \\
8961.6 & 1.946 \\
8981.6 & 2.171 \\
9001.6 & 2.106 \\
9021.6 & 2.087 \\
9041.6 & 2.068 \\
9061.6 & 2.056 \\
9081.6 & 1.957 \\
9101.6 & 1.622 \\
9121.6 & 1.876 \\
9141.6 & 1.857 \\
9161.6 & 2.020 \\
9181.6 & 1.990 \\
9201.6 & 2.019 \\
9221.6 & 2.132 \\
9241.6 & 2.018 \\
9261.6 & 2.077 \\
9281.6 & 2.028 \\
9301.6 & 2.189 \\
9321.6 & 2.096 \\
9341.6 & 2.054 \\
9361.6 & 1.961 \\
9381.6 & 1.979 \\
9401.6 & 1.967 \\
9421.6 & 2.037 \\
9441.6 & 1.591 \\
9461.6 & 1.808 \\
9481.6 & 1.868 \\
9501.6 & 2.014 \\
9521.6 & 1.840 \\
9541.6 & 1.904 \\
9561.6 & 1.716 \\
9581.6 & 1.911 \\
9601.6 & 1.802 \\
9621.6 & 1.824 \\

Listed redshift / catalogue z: 0.54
